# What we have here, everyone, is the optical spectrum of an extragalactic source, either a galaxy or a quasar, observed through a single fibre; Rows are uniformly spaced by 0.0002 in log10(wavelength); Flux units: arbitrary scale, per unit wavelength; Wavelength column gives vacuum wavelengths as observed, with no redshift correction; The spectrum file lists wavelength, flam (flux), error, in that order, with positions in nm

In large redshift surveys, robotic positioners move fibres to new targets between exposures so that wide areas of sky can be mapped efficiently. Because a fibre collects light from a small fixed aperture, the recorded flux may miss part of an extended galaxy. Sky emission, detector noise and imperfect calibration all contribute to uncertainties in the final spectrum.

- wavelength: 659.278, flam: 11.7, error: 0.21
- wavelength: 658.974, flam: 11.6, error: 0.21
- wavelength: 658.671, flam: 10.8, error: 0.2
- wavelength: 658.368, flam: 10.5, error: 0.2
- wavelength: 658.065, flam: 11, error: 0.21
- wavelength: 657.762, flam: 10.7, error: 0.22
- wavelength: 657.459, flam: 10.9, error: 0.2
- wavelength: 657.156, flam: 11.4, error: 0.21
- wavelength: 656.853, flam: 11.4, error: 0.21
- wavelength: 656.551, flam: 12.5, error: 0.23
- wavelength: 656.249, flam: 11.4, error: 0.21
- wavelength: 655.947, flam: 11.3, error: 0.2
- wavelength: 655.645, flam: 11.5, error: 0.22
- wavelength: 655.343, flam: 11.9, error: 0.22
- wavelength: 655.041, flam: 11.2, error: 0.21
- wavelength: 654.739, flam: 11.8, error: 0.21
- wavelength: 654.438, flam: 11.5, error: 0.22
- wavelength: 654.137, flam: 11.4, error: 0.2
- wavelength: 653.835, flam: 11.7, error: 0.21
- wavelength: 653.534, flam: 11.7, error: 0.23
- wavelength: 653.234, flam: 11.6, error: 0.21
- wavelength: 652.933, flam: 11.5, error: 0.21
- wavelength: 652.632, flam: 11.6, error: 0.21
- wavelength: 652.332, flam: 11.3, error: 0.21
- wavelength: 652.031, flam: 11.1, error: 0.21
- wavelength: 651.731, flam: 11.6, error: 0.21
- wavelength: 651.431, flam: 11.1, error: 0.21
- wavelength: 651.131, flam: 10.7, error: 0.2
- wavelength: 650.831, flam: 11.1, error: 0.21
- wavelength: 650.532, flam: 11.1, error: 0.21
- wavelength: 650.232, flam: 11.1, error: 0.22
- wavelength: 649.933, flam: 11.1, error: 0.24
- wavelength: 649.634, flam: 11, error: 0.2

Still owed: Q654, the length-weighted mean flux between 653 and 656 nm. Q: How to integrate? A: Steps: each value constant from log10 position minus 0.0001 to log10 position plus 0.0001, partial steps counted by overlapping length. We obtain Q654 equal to 11.6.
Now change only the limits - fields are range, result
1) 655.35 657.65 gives 11.5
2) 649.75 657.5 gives 11.4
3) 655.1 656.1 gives 11.5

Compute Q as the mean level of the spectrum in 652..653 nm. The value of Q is 11.4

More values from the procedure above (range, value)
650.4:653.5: 11.3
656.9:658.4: 11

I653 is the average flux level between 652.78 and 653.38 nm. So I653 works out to 11.5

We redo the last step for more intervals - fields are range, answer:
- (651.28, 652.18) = 11.3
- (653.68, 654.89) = 11.6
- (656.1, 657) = 11.8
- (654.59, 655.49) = 11.6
